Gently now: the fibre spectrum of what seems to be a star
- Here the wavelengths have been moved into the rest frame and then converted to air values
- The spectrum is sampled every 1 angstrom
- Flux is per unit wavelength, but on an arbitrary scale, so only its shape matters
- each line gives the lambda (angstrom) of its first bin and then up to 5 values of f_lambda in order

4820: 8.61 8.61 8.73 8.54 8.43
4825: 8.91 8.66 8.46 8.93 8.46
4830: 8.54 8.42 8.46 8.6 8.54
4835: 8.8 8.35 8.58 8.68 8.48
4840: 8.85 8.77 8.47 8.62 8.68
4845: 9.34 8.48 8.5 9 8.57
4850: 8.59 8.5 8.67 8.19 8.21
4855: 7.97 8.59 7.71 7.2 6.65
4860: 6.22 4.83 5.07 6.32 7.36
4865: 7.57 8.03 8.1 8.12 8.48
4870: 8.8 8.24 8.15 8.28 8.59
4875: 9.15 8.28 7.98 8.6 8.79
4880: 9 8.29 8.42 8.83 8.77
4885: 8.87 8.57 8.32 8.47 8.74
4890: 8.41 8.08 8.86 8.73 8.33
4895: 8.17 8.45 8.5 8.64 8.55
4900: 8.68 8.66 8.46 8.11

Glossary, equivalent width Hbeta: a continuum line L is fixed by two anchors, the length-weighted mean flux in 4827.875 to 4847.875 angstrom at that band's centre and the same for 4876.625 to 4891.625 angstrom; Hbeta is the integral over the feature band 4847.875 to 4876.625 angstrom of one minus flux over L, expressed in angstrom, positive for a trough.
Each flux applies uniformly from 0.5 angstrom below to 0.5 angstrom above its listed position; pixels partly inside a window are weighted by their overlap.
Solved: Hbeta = 2.54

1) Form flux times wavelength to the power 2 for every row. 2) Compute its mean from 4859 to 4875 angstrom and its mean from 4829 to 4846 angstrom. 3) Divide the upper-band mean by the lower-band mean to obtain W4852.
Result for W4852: 0.88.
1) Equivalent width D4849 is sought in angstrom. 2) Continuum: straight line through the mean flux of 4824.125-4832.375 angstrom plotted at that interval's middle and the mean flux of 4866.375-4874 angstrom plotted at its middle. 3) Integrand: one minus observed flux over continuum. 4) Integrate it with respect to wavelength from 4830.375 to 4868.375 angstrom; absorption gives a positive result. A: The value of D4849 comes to 1.8 angstrom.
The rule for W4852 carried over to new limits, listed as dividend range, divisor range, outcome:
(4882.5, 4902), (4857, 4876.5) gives 1.14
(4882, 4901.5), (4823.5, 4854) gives 1.02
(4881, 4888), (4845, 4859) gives 1.05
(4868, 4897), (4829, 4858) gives 1.02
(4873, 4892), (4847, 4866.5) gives 1.14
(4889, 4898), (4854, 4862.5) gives 1.25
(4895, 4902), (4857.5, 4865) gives 1.37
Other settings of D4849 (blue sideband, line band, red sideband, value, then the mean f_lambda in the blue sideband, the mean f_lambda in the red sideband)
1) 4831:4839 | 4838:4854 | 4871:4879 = -0.2 angstrom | 8.56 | 8.44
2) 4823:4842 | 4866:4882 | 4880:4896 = 0.2 angstrom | 8.6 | 8.54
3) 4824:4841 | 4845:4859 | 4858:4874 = -0.7 angstrom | 8.61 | 7.38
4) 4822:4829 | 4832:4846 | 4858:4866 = -1.5 angstrom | 8.65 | 6.45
